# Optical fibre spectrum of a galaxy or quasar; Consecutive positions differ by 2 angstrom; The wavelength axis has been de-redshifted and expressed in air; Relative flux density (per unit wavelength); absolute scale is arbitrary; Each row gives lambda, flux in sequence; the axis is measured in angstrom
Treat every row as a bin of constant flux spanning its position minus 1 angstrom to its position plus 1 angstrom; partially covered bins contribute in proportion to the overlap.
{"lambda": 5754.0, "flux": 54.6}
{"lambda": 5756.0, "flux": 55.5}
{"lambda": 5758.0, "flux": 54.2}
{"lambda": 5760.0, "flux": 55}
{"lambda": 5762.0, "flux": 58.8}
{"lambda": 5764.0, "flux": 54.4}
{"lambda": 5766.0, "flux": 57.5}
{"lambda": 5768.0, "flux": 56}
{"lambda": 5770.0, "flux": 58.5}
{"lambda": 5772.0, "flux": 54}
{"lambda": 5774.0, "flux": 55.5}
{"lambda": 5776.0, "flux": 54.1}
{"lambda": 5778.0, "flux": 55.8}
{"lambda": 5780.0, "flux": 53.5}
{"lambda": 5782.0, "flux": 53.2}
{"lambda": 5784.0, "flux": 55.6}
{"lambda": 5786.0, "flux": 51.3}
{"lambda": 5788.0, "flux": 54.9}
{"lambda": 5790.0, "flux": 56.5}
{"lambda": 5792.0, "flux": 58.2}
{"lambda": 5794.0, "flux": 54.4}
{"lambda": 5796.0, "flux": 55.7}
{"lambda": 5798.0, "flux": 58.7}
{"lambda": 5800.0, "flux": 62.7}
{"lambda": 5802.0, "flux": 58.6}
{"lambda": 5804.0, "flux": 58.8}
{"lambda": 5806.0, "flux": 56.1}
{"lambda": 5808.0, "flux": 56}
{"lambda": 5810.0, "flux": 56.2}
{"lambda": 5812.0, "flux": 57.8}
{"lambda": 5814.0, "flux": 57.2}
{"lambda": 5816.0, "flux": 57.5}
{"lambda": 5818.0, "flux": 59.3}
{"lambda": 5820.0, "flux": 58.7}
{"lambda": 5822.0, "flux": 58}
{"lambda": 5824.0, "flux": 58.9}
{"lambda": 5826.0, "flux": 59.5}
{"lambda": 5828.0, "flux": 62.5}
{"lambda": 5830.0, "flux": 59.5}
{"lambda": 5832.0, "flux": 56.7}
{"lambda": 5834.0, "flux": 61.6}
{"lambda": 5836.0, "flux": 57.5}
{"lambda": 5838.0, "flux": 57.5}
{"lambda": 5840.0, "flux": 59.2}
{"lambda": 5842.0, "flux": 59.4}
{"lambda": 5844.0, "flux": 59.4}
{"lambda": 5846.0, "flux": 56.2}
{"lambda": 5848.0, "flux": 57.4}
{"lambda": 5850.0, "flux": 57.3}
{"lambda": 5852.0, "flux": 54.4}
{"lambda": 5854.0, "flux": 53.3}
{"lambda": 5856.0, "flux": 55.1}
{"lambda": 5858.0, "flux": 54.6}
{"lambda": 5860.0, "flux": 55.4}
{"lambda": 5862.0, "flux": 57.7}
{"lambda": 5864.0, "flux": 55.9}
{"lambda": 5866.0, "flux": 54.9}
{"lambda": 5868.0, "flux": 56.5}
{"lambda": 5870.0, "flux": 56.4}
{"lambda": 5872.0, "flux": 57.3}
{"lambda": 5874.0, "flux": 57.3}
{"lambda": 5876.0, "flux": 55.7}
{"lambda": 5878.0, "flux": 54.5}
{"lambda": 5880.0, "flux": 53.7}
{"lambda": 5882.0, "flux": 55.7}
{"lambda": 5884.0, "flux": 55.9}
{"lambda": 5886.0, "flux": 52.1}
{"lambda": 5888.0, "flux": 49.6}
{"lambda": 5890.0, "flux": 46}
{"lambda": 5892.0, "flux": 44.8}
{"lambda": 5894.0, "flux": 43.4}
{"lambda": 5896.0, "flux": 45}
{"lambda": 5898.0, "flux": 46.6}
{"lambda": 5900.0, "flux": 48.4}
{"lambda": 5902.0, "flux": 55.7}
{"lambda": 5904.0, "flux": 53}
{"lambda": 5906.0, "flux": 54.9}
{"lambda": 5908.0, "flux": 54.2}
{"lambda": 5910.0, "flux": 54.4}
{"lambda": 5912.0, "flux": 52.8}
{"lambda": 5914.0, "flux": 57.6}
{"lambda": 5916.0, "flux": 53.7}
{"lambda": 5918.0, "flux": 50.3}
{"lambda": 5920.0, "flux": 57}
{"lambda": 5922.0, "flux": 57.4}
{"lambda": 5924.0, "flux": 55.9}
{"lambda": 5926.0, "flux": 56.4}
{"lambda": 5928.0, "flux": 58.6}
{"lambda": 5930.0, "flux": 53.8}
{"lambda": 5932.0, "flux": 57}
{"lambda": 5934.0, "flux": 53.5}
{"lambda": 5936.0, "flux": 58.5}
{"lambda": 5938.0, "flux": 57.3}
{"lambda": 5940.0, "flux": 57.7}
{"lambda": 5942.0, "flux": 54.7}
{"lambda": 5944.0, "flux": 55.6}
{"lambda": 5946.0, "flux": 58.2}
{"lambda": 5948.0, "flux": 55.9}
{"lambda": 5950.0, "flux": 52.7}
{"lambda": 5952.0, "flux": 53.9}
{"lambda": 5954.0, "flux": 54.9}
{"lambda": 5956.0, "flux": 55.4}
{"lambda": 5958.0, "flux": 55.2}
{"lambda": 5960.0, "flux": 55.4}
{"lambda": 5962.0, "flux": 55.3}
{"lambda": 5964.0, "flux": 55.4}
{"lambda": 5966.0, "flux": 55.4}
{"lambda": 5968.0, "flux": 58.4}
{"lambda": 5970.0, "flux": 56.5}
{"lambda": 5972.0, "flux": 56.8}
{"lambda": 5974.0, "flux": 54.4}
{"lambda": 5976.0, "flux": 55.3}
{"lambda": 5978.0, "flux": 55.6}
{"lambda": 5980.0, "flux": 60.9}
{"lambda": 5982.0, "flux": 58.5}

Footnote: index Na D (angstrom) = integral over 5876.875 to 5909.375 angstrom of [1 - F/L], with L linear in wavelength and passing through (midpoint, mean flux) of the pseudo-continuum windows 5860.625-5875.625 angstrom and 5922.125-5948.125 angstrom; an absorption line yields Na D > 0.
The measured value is 3.2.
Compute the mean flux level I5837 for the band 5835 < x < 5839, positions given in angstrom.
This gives 57.5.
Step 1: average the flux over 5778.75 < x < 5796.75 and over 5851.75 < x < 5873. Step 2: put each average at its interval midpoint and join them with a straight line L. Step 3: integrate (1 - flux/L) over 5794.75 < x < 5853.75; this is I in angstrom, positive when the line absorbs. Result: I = -3.13 angstrom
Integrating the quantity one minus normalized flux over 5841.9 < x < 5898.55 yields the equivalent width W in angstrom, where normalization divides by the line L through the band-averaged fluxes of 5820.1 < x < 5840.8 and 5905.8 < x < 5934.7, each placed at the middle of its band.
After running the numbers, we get 3.53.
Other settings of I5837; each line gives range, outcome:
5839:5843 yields 59.3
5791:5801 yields 57.9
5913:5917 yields 55.7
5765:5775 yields 56.3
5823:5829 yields 60.3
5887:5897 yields 45.8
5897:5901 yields 47.5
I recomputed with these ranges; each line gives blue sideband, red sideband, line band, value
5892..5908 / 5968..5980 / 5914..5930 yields -1.25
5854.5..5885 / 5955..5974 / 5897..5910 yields 0.81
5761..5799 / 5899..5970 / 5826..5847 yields -1.32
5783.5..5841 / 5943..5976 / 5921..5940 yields -0.18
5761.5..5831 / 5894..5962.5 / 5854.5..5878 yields -0.14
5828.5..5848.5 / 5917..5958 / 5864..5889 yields 1.08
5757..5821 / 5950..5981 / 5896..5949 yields 1.12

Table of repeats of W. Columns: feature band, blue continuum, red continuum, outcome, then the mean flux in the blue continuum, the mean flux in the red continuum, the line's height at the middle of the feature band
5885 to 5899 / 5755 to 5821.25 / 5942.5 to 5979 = 2.3 angstrom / 56.4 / 55.6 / 55.9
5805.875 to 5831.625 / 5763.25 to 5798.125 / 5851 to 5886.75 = -1.4 angstrom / 55.4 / 55.4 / 55.4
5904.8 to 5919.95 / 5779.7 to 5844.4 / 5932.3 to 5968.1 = 0.6 angstrom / 57.6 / 55.7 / 56.2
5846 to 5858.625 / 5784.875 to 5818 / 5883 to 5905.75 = -0.6 angstrom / 57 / 49.3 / 52.8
